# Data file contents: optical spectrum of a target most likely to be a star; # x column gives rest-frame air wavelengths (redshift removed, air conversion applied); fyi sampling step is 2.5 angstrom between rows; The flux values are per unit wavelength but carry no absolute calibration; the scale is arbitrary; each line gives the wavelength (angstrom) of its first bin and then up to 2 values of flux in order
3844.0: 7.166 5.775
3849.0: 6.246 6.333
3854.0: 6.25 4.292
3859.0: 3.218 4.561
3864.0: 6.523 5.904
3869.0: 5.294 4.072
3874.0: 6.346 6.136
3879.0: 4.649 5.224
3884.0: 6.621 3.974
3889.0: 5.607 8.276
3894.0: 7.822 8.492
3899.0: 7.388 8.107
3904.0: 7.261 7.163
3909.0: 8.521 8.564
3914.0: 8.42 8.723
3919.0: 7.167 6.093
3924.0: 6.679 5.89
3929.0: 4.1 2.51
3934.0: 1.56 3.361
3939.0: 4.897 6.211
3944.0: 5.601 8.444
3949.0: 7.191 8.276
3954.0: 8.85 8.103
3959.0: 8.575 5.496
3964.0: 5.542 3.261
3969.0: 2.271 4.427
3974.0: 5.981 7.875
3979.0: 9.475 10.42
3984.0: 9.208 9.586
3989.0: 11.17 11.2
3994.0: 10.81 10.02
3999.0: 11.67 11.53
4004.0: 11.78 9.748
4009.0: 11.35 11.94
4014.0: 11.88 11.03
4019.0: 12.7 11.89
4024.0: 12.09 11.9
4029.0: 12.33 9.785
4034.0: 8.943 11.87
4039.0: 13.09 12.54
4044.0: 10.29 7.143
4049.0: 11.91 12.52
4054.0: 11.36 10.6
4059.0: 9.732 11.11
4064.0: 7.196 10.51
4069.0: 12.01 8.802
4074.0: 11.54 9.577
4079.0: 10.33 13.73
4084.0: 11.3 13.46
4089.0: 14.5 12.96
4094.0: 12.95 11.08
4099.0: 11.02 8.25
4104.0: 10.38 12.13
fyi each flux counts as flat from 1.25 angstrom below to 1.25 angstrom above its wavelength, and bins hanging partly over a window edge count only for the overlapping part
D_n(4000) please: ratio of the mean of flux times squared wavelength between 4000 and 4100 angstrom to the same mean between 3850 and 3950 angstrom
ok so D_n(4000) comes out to 2.00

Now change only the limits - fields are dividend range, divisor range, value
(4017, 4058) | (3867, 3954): 1.90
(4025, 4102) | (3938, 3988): 1.67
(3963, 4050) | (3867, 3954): 1.65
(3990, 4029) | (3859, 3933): 1.91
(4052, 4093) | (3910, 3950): 2.02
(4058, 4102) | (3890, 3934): 1.75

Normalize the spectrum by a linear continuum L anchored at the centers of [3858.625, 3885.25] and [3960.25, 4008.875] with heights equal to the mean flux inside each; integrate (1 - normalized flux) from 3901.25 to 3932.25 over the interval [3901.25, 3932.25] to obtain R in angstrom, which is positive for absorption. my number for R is -1.4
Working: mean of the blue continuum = 5.39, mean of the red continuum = 8.56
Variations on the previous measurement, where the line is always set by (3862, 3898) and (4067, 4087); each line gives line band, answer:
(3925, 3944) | 8.32 angstrom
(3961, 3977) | 6.82 angstrom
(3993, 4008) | -2.80 angstrom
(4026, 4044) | -2.25 angstrom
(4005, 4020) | -2.97 angstrom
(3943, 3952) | 0.55 angstrom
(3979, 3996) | -2.75 angstrom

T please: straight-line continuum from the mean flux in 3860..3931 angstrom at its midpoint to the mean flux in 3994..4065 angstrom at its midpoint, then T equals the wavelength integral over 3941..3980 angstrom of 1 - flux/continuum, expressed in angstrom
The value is 9.4 angstrom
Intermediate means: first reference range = 6.5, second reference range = 11.1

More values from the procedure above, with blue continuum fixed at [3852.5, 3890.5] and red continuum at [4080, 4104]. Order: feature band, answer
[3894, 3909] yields -3.83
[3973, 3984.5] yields -0.05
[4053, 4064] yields 0.71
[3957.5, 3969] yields 3.79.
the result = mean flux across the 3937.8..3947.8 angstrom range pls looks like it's 6.3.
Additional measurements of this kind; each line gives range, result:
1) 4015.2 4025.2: 11.9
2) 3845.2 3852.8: 6.13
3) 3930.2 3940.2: 3.08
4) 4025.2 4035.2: 10.8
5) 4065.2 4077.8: 10.5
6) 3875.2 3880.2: 5.41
